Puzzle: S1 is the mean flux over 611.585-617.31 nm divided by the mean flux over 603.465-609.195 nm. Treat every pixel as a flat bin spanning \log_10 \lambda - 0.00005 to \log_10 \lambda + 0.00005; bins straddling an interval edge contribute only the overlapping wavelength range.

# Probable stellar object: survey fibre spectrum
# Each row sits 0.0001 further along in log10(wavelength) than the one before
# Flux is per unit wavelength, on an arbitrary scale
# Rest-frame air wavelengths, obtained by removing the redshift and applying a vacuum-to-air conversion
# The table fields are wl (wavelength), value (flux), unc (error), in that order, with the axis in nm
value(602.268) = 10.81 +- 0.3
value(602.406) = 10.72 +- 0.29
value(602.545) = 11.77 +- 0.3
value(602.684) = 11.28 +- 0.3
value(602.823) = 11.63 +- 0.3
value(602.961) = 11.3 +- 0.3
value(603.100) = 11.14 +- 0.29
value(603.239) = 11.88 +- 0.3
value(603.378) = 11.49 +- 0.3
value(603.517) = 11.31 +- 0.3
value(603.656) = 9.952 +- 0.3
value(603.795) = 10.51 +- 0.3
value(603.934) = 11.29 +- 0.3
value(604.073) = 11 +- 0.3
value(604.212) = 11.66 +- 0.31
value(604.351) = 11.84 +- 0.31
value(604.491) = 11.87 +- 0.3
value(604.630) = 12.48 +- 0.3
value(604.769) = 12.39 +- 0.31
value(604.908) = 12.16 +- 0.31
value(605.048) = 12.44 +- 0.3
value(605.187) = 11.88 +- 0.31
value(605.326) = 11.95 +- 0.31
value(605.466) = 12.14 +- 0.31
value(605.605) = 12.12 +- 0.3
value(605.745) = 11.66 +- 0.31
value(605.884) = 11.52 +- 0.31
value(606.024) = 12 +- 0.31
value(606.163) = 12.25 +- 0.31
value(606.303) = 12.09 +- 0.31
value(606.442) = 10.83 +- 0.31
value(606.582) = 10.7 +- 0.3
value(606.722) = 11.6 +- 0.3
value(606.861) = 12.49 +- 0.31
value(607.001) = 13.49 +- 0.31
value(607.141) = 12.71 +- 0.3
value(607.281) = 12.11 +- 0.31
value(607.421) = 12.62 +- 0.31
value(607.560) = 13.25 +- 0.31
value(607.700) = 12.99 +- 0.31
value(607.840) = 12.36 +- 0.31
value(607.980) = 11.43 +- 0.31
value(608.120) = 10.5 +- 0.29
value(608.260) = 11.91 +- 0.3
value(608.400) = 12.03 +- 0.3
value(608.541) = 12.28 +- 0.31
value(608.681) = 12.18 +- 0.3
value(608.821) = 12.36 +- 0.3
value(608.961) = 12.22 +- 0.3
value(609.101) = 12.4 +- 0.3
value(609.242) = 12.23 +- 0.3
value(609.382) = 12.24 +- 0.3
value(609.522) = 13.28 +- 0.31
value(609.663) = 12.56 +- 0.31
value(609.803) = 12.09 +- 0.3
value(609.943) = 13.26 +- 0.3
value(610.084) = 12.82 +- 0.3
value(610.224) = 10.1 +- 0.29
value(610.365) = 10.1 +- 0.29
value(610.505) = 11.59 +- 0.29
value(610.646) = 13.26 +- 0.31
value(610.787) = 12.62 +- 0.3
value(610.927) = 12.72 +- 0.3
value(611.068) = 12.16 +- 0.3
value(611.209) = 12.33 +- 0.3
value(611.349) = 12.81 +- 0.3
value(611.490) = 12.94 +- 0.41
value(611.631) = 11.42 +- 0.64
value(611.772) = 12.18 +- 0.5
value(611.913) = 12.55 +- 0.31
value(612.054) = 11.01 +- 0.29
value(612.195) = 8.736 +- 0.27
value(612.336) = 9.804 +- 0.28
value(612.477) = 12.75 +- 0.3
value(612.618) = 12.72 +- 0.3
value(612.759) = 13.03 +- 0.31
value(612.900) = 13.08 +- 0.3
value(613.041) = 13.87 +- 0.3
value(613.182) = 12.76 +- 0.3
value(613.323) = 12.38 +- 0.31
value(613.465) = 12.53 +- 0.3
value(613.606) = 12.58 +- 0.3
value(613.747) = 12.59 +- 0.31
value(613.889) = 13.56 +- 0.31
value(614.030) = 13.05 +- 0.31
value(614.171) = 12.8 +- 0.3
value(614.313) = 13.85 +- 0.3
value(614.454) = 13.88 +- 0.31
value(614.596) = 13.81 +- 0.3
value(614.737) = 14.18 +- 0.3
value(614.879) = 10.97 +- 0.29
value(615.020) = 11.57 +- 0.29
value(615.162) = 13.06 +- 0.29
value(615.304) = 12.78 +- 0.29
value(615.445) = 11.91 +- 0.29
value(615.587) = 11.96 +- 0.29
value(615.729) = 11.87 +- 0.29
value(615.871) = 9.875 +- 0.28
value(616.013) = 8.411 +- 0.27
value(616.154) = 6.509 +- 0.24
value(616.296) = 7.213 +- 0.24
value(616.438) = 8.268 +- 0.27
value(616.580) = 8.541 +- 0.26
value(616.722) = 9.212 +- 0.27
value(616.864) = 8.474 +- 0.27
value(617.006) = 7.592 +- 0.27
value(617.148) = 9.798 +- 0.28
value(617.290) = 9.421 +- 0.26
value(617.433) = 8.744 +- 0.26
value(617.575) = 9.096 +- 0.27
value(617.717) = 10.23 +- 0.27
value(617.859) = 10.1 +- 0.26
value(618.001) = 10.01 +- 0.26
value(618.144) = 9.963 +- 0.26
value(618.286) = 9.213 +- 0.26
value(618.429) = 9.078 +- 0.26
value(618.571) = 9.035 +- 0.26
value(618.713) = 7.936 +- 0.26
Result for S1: 1.0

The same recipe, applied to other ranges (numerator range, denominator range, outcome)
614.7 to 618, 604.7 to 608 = 0.82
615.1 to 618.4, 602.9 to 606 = 0.83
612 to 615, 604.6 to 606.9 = 1.05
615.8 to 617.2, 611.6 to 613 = 0.71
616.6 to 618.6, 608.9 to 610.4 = 0.76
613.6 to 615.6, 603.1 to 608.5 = 1.09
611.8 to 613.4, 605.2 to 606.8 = 1.03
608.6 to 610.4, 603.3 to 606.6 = 1.04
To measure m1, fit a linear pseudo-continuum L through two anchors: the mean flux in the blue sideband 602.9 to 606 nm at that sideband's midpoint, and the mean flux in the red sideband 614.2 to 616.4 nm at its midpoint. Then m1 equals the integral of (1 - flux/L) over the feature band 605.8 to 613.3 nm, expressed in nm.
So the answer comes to -0.39 nm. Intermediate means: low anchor 11.6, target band 12.1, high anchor 11.4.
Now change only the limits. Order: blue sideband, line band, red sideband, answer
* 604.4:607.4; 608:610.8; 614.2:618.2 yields -0.14 nm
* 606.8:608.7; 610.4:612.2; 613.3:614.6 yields 0.09 nm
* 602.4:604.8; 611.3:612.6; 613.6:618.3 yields -0.08 nm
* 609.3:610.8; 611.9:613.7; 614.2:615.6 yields 0.06 nm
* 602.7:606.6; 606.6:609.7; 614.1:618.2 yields -0.28 nm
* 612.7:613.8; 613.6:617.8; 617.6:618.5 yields 0.19 nm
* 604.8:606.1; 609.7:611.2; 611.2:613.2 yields 0.00 nm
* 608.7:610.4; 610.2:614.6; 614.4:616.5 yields -0.28 nm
